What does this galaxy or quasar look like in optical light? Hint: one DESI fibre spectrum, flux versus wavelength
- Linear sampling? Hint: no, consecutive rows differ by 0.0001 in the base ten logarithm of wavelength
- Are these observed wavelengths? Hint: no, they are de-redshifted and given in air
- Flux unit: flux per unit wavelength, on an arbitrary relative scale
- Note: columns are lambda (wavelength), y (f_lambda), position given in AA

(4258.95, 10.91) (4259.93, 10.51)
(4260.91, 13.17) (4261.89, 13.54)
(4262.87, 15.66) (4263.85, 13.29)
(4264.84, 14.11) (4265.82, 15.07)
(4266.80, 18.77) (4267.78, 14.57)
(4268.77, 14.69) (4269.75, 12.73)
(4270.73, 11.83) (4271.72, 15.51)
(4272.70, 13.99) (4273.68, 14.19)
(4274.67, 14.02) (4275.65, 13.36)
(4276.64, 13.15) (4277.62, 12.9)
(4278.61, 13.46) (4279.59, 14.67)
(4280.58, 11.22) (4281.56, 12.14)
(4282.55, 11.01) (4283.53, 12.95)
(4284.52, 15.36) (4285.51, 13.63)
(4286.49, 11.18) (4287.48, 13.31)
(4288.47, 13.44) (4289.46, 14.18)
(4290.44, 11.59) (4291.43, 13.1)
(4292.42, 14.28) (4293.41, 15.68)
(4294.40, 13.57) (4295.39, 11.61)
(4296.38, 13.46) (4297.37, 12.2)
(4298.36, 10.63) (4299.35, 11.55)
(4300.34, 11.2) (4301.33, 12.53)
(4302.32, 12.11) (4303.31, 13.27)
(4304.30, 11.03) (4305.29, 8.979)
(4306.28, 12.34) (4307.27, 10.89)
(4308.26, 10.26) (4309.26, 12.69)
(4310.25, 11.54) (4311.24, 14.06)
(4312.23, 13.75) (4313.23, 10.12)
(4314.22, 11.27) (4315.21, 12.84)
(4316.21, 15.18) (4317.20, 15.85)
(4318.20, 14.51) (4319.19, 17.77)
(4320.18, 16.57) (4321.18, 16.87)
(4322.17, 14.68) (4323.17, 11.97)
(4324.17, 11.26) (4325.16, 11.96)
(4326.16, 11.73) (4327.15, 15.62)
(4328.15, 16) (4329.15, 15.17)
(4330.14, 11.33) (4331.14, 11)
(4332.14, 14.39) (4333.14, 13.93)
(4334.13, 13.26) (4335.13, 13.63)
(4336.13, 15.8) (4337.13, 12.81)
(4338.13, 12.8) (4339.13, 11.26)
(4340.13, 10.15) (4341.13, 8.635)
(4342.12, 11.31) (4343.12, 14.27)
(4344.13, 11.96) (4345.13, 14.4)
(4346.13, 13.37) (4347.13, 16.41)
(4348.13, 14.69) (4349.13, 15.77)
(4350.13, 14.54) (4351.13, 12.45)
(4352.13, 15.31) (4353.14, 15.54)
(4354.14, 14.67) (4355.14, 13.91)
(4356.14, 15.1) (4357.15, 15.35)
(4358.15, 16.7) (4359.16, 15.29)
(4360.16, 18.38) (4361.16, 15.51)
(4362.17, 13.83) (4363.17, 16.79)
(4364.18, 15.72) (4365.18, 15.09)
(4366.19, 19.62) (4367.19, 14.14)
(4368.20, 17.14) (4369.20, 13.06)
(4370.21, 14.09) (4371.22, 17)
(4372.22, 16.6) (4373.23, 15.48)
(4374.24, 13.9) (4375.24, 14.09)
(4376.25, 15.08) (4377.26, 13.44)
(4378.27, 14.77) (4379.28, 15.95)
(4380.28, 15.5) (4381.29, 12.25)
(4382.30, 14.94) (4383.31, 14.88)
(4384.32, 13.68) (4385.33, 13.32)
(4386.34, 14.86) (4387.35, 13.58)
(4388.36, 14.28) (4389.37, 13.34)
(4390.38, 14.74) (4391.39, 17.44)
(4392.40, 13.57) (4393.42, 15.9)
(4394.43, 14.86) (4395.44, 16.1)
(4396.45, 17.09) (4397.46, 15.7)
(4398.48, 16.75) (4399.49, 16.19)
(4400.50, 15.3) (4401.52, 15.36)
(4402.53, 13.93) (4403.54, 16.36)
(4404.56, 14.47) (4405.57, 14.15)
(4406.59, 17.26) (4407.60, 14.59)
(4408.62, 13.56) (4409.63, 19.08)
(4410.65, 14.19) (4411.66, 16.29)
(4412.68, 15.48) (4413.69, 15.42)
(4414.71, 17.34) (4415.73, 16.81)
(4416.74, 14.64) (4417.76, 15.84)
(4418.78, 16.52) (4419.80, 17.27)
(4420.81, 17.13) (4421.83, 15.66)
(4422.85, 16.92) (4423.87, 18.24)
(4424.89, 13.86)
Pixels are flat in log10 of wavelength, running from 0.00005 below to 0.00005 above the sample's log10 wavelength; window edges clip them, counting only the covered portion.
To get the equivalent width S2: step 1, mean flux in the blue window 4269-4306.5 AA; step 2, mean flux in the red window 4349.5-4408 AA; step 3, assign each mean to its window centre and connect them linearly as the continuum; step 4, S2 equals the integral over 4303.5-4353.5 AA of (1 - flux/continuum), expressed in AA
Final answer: 2.2 AA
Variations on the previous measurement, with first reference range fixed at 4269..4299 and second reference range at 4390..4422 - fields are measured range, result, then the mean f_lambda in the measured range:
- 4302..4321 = 1.1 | 13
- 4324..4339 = 0.9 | 13.4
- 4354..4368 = -0.9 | 15.8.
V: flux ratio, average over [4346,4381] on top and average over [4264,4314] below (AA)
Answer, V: 1.2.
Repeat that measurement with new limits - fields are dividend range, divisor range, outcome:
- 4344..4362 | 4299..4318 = 1.23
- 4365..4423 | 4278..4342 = 1.19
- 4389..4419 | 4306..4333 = 1.16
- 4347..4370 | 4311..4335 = 1.12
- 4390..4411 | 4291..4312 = 1.27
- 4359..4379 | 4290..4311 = 1.27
